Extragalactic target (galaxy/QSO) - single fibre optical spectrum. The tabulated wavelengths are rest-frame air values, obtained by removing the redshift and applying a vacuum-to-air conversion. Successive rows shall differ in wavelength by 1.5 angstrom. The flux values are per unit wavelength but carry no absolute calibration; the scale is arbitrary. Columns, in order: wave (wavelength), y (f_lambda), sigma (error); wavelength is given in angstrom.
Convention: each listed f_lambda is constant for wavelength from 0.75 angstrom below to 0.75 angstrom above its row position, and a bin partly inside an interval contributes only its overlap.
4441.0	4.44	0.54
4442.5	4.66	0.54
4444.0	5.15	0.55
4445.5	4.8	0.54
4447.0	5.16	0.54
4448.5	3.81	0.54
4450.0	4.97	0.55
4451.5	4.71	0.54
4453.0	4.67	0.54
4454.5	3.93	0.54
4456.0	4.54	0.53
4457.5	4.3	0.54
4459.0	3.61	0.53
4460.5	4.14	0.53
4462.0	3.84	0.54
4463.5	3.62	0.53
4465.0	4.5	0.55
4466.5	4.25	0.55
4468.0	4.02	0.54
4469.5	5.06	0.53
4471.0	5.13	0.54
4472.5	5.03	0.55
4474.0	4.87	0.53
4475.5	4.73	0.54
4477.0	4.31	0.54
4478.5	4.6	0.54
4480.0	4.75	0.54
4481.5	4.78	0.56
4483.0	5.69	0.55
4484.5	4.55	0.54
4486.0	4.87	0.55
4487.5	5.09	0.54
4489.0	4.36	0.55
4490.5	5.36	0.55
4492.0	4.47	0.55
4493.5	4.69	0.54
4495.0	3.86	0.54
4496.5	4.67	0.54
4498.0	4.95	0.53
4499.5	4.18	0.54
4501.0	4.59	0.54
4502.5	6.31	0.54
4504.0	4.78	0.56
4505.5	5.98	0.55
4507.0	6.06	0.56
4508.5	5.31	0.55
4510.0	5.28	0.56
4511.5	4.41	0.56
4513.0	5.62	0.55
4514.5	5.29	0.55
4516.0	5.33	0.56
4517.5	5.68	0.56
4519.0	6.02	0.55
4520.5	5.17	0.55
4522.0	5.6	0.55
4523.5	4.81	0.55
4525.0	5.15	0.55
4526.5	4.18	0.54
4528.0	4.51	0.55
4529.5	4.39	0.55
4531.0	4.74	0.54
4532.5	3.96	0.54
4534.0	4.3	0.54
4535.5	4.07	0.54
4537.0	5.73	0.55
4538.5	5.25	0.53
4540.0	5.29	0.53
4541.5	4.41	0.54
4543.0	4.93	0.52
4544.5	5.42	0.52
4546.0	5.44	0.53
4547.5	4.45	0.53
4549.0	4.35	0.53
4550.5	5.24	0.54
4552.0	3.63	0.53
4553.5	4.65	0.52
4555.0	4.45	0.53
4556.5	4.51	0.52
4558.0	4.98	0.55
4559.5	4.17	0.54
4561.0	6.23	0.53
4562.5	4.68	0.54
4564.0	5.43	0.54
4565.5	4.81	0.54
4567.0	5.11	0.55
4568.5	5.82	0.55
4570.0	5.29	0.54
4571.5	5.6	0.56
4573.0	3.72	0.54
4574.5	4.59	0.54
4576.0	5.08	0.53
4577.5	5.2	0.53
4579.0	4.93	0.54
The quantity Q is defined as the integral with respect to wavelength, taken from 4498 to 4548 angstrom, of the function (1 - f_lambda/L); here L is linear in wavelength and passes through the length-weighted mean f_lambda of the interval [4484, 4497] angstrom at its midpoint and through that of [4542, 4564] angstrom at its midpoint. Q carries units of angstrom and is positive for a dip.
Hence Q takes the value -3.3 angstrom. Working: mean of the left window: 4.66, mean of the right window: 4.81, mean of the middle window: 5.05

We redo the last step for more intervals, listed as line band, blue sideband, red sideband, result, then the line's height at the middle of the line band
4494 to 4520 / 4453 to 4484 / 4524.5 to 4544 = -3.29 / 4.61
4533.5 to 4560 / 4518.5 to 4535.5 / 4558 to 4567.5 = 0.94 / 4.92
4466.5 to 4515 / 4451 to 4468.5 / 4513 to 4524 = -0.79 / 4.84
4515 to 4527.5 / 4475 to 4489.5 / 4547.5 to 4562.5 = -1.33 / 4.73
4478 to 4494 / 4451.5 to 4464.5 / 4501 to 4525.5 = -0.25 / 4.77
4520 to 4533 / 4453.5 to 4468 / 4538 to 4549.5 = 0.10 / 4.77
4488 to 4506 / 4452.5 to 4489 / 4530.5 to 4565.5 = -0.84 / 4.62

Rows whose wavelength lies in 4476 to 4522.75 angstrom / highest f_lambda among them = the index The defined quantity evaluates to 6.31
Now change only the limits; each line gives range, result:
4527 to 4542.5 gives 5.73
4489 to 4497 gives 5.36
